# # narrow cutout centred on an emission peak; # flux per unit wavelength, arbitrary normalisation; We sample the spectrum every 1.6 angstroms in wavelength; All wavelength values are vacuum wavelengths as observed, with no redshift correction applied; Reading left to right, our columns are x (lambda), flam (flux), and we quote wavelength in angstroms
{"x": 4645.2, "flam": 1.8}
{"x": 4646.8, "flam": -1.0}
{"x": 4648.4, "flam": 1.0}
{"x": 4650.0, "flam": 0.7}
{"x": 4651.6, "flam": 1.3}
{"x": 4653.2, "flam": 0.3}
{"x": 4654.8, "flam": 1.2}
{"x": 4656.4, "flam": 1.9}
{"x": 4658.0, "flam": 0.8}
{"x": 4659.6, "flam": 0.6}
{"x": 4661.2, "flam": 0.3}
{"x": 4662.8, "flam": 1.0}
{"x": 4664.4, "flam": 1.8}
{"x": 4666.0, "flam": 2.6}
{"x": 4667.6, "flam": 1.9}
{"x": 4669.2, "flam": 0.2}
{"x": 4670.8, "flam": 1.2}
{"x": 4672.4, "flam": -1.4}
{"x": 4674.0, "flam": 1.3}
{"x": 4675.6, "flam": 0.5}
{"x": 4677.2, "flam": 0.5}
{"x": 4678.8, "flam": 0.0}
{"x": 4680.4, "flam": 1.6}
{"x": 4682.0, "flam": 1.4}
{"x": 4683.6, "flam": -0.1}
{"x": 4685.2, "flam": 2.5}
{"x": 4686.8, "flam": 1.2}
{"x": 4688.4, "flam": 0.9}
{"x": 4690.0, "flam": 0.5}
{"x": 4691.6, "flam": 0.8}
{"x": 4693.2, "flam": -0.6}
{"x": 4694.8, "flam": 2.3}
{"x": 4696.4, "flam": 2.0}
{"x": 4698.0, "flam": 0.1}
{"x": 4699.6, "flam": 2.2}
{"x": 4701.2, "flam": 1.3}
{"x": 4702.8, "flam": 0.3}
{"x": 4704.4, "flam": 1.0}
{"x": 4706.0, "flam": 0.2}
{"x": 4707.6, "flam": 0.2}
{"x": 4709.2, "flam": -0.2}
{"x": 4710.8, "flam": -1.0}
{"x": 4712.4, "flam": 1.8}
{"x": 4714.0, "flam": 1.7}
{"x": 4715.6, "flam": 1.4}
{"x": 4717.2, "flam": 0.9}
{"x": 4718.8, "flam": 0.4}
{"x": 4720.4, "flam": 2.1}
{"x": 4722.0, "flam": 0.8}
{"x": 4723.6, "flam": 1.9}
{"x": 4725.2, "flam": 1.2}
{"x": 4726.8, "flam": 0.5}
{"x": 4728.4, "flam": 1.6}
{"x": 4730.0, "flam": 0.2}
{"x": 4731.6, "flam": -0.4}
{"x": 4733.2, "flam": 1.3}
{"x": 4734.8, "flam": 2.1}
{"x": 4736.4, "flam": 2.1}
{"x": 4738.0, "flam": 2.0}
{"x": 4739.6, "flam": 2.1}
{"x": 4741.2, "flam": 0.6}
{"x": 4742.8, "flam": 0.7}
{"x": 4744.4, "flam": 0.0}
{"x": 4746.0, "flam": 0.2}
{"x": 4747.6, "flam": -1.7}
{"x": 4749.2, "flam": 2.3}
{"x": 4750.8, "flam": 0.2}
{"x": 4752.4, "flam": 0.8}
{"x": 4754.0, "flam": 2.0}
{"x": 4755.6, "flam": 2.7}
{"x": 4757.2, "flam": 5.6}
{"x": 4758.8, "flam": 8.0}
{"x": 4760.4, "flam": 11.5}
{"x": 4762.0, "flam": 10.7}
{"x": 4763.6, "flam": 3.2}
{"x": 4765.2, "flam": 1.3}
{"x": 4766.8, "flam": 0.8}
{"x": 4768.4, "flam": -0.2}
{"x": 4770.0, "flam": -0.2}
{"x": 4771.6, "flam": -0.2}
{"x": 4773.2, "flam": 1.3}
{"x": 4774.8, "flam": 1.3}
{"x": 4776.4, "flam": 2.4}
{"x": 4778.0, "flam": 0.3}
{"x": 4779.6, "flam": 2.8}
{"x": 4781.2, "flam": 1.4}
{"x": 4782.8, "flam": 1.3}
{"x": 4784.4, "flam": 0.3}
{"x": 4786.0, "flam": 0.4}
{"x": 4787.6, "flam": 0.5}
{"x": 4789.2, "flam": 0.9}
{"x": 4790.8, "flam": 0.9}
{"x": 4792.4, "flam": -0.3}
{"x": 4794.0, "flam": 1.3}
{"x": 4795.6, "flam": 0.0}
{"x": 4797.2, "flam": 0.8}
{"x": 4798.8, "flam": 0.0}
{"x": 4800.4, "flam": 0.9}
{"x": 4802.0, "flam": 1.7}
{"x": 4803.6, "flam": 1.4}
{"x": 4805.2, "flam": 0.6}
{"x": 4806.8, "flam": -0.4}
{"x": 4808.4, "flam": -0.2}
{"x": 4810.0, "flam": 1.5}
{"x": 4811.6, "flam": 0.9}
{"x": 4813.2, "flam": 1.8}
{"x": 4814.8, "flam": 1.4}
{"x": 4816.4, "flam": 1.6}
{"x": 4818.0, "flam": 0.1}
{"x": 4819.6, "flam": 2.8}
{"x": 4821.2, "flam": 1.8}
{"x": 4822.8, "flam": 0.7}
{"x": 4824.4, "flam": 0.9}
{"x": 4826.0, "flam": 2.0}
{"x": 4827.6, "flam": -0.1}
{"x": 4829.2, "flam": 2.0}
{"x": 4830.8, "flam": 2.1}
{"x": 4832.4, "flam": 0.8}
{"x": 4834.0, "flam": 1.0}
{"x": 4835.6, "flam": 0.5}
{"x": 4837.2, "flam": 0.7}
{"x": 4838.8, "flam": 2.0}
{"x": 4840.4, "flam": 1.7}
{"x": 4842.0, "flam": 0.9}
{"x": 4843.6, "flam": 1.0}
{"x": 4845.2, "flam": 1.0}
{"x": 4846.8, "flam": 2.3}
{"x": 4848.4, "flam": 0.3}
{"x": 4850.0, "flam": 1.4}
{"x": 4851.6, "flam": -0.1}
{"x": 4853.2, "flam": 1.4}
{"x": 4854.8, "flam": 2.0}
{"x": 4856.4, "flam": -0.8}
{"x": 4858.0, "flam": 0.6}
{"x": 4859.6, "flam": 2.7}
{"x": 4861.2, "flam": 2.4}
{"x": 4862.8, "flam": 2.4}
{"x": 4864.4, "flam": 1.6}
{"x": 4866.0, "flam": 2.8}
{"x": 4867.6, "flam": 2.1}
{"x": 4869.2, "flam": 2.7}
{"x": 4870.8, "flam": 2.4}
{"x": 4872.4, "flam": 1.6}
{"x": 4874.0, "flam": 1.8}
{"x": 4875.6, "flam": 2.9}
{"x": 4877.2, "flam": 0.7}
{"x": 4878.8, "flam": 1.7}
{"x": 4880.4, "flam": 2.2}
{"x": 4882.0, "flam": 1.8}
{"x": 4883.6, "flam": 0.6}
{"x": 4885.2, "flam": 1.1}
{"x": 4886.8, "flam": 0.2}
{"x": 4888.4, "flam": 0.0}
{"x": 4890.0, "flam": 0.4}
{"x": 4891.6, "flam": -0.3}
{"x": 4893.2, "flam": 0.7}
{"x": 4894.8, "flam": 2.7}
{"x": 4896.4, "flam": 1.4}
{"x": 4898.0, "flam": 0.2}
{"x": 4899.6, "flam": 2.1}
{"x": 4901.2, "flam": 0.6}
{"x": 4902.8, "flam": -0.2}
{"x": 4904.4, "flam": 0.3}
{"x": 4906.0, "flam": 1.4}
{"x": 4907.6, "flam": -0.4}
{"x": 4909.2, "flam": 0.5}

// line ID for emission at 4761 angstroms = [O II]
